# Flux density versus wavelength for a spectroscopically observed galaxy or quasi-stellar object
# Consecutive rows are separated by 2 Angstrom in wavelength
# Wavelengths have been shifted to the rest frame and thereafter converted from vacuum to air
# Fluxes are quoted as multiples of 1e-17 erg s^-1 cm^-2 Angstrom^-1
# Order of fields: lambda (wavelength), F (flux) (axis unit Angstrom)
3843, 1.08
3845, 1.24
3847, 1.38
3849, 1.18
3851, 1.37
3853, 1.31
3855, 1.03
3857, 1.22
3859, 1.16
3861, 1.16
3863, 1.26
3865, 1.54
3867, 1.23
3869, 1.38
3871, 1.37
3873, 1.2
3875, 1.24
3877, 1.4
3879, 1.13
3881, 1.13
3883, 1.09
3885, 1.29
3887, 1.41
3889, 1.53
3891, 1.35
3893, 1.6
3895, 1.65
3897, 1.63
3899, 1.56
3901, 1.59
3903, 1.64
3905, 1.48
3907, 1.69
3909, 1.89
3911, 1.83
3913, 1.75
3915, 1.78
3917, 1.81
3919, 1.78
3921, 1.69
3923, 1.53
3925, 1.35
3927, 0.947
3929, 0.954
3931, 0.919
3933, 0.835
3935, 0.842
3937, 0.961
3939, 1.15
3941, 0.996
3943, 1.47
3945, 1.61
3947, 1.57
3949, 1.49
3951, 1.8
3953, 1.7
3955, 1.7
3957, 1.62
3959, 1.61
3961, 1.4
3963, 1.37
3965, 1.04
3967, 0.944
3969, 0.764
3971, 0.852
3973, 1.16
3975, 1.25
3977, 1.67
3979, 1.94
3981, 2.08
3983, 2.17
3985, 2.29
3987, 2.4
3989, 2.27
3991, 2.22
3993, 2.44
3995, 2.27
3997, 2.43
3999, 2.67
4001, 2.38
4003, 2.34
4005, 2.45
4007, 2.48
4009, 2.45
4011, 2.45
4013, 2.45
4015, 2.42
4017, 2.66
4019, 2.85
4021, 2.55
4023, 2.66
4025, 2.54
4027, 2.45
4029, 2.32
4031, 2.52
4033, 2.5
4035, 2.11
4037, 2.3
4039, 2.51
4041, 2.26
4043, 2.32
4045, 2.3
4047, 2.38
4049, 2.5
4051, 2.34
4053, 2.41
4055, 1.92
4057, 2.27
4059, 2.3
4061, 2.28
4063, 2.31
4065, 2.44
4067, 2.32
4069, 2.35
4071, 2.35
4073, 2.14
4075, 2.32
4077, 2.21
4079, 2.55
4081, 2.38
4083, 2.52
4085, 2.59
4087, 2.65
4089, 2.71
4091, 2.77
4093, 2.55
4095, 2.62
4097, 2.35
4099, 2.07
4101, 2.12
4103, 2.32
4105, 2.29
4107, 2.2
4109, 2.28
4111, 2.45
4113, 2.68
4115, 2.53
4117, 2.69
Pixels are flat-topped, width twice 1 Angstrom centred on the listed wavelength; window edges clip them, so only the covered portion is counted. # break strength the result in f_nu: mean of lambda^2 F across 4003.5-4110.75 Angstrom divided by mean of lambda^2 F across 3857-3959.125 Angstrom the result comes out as 1.83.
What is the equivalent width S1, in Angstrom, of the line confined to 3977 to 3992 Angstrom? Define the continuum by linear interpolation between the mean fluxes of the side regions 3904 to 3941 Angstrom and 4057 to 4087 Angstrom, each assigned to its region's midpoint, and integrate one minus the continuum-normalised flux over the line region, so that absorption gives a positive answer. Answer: -3.0 Angstrom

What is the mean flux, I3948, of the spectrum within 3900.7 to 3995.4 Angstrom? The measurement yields 1.55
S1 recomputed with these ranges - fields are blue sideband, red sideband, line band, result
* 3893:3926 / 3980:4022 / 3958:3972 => 6.4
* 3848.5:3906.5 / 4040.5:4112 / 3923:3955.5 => 7.9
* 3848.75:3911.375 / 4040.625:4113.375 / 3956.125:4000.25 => 2.9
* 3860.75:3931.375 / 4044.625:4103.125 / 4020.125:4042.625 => -2.8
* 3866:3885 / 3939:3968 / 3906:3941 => -0.6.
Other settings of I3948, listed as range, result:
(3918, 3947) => 1.23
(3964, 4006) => 1.91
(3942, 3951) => 1.56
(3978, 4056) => 2.38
